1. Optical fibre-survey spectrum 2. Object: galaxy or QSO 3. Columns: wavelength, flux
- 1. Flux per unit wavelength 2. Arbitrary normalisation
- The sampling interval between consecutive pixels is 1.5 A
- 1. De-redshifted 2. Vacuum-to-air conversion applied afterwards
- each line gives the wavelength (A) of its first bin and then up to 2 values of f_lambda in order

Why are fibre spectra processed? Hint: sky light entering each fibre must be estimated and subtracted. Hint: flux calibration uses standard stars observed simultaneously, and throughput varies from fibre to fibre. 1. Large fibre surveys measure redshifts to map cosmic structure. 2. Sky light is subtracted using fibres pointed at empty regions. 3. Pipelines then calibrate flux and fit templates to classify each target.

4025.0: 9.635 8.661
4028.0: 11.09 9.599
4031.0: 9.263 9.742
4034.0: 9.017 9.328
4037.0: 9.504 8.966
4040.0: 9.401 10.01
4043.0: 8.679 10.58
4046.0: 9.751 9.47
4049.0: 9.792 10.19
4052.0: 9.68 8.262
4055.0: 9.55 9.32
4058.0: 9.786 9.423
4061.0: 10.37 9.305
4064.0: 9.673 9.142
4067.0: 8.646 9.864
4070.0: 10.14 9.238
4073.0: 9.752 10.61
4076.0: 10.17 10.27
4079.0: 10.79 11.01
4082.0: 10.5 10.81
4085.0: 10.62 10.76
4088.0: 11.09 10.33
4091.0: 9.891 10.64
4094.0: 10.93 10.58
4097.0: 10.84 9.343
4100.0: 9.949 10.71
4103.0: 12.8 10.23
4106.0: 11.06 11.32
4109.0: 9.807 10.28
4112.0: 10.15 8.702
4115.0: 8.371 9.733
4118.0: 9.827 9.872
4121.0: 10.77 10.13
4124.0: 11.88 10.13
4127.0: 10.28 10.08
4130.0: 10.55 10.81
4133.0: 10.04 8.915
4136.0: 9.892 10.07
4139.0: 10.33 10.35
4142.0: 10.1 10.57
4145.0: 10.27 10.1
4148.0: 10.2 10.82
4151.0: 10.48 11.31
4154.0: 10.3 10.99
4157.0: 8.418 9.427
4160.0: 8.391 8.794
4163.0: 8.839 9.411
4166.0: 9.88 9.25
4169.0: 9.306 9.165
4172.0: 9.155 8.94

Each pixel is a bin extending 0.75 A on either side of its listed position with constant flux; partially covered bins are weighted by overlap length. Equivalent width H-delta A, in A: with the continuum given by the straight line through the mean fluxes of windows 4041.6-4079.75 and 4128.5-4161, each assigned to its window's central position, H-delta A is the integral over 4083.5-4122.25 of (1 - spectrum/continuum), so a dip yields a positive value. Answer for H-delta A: -1.8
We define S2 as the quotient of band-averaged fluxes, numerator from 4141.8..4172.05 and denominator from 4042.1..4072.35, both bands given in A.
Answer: 1.02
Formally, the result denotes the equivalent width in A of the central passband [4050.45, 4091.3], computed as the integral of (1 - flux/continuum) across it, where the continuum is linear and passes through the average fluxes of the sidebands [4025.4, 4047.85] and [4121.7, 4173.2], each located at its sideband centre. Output -1.26 A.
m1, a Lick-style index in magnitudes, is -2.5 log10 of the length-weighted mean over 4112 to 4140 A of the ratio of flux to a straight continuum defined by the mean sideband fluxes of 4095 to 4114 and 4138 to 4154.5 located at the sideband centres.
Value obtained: 0.045 mag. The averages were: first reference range 10.5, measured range 10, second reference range 10.4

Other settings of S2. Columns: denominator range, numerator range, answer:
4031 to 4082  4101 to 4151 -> 1.06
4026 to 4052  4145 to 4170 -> 1.02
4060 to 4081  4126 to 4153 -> 1.04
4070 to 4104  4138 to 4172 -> 0.94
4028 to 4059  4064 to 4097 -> 1.08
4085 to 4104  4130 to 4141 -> 0.95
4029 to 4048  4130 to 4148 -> 1.07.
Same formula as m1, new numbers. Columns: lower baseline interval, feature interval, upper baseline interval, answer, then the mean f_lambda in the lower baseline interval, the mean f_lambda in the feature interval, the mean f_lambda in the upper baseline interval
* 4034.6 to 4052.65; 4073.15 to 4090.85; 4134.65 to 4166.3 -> -0.09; 9.61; 10.6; 9.93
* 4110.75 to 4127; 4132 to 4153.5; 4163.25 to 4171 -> -0.06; 9.98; 10.3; 9.37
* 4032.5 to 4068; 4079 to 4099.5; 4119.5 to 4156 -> -0.07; 9.48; 10.6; 10.4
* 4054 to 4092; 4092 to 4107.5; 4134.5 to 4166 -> -0.08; 10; 10.7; 9.93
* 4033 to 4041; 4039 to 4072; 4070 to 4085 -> 0.02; 9.28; 9.56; 10.4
